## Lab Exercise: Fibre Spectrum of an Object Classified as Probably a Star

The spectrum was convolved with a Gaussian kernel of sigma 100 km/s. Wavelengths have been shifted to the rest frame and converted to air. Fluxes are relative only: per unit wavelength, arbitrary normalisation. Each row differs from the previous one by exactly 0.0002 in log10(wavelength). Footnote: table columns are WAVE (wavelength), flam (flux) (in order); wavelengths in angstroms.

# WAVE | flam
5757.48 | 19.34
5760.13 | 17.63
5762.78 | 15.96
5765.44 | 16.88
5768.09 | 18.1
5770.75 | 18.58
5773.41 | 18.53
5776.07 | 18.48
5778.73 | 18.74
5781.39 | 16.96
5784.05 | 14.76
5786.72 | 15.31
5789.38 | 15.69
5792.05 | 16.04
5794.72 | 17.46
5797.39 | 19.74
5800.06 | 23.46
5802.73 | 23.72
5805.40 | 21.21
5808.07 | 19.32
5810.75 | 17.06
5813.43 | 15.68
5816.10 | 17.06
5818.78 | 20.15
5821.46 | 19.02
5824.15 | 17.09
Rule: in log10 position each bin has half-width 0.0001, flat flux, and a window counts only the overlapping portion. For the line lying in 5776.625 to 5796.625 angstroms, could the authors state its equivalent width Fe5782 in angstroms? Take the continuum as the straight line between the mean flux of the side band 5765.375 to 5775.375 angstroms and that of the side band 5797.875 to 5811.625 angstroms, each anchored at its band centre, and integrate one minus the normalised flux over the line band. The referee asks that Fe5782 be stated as 2.98 angstroms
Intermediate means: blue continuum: 18.2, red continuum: 21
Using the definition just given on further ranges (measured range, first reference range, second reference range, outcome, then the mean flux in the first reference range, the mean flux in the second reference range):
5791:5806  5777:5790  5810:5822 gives -2.9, 16.4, 17.8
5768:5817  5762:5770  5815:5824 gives -1.0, 17.2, 18.6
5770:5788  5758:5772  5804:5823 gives 0.5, 17.5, 18.5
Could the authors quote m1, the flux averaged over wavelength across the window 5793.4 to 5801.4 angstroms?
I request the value 20.2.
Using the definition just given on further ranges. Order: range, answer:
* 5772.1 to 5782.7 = 18.2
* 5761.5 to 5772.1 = 17.4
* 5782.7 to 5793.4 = 15.5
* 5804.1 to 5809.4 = 20.3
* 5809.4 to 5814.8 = 16.4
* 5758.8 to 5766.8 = 16.8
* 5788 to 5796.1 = 16.4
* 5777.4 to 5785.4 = 16.8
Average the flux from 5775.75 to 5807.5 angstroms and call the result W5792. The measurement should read 18.5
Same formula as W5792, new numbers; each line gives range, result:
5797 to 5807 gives 22.2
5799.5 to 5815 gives 19.9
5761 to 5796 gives 17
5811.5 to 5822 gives 17.9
